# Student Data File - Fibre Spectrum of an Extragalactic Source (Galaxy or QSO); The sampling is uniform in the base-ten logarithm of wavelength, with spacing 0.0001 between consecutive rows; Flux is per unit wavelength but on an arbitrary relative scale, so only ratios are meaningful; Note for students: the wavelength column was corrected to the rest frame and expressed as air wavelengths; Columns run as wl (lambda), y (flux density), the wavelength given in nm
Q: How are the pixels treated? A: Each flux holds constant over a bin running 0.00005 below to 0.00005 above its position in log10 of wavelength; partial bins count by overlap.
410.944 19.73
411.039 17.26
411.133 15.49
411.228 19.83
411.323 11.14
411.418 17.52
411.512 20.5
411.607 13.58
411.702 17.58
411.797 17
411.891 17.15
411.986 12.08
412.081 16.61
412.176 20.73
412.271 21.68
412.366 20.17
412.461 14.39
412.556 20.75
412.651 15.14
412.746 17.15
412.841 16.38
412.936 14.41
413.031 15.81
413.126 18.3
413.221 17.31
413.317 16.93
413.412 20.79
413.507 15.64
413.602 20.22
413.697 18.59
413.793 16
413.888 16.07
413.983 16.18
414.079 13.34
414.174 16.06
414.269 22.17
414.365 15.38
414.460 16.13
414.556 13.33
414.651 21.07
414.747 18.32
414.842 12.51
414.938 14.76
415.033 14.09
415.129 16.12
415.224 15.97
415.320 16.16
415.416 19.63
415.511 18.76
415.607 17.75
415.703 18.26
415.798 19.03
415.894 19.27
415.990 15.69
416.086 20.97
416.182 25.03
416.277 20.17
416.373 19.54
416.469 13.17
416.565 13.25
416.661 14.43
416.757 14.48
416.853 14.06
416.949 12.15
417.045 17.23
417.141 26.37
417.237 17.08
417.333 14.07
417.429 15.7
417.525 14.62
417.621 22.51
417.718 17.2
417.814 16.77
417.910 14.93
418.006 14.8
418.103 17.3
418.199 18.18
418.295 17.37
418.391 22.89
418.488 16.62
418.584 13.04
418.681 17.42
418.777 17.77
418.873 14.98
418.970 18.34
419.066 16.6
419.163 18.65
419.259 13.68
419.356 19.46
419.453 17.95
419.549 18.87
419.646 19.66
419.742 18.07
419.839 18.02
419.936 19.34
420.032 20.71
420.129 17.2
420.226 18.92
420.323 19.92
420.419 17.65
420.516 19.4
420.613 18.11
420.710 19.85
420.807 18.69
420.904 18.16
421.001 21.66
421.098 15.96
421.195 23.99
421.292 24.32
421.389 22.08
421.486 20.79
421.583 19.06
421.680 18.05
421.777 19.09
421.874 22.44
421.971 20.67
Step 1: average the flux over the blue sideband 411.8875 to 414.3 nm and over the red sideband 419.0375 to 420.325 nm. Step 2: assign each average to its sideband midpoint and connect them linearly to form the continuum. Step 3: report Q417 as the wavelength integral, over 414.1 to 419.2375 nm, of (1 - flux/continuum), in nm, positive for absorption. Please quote 0.21 nm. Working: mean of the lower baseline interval 17.3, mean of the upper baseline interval 18.3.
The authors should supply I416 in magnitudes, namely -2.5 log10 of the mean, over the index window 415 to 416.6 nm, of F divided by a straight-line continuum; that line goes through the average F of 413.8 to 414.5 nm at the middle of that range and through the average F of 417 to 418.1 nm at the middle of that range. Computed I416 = -0.061 mag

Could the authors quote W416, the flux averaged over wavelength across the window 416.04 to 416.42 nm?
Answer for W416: 21.5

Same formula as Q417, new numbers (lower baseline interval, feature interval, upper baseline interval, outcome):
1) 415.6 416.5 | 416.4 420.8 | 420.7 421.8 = 0.51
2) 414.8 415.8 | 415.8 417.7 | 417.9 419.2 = -0.07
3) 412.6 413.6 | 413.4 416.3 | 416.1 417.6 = -0.09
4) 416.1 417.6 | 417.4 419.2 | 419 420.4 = 0.05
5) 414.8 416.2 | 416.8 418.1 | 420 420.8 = 0.09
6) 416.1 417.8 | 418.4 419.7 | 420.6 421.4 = 0.10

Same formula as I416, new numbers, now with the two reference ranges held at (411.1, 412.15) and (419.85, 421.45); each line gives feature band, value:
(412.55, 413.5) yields -0.01 mag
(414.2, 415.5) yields 0.06 mag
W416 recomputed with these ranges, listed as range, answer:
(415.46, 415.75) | 18.3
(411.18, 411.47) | 16.2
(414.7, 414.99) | 15.2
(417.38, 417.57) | 15.2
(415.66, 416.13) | 18.6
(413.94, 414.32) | 16.9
